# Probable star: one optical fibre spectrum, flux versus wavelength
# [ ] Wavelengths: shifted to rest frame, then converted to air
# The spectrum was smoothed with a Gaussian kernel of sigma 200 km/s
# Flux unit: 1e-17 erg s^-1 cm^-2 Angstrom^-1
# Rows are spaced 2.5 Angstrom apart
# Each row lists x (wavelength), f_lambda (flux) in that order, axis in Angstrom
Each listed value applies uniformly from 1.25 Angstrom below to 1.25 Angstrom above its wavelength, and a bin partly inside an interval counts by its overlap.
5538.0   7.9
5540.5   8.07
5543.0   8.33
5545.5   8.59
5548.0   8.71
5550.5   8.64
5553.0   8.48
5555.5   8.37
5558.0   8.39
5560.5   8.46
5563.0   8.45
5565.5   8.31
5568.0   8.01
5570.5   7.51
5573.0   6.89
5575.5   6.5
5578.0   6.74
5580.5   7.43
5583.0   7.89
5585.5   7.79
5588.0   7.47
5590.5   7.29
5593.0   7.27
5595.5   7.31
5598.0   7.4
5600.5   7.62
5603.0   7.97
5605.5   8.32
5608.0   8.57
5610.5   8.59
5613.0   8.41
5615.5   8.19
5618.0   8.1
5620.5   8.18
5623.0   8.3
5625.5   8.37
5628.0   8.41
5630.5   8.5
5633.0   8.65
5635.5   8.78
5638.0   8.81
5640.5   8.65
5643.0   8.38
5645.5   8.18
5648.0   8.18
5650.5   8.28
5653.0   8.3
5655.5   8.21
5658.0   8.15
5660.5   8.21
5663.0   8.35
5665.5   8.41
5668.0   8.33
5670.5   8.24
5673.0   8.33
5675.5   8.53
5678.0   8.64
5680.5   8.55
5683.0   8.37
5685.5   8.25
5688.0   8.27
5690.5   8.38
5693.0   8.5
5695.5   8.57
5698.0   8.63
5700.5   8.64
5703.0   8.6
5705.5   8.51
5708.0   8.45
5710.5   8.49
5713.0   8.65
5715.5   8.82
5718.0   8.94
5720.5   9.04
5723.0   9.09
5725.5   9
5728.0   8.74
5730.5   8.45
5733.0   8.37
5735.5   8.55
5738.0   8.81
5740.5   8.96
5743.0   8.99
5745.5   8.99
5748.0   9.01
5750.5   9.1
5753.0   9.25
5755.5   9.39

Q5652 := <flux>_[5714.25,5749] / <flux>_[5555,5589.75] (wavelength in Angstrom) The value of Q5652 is 1.15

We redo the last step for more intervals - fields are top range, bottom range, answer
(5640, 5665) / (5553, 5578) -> 1.06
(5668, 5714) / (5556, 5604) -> 1.11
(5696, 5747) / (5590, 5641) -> 1.07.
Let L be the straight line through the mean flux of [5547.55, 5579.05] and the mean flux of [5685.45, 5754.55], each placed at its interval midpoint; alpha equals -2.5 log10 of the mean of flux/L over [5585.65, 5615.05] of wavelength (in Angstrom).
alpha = 0.04 mag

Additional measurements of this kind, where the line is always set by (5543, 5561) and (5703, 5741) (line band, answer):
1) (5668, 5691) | 0.035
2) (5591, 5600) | 0.166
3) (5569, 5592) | 0.173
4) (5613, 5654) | 0.028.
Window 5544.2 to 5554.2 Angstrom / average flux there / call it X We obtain 8.6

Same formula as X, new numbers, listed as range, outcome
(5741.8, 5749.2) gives 9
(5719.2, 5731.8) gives 8.86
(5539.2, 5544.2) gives 8.2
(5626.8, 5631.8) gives 8.46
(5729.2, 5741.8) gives 8.63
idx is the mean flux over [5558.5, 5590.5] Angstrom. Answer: 7.63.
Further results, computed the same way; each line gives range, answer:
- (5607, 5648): 8.43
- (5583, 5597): 7.47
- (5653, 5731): 8.52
